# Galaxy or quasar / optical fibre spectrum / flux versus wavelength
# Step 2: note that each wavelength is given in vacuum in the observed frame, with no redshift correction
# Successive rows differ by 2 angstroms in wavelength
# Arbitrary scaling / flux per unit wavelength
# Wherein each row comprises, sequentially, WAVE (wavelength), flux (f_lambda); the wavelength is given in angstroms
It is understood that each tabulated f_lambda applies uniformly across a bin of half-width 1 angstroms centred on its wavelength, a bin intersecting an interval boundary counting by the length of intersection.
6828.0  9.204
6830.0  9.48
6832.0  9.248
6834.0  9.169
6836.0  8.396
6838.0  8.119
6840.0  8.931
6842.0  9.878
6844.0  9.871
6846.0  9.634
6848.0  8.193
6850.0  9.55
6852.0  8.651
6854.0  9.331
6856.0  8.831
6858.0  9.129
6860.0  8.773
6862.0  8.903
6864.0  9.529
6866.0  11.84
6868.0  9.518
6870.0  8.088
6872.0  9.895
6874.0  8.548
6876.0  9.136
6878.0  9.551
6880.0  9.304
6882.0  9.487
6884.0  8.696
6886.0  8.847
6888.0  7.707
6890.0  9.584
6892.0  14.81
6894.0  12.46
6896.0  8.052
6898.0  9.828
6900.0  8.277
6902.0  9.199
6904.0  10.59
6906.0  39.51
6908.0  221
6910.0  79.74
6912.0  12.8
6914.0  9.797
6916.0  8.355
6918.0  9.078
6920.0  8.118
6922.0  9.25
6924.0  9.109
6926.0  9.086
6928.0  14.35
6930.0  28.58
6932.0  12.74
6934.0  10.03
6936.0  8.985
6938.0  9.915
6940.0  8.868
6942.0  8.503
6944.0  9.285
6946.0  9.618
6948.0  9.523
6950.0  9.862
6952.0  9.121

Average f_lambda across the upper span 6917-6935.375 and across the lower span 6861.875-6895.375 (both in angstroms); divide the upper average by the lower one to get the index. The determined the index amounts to 1.25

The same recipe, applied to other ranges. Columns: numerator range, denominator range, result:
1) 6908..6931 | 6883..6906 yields 2.42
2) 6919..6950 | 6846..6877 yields 1.20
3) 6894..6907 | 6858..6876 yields 1.51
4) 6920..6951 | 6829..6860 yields 1.22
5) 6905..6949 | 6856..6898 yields 2.59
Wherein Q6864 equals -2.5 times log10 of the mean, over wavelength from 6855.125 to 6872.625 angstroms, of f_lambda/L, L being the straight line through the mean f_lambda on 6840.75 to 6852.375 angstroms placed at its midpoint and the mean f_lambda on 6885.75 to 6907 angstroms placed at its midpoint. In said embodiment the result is 0.12 mag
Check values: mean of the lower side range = 9.32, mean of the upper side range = 12.8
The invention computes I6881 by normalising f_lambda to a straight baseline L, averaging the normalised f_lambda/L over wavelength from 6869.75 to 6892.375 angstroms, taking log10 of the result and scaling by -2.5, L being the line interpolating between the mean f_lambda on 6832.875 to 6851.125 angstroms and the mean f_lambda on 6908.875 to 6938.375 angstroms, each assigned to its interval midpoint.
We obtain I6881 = 0.34 mag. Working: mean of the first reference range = 9.08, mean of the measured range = 9.37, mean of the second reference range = 17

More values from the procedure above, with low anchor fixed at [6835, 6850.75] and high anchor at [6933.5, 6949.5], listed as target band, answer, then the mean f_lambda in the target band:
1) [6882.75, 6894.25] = -0.11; 10.2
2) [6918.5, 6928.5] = -0.05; 9.72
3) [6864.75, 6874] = -0.06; 9.69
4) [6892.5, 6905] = -0.08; 9.94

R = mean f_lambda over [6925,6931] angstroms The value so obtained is 17.3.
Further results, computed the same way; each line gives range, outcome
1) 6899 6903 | 8.74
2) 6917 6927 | 8.93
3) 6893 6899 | 10.1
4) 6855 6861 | 8.91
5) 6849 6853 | 9.1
